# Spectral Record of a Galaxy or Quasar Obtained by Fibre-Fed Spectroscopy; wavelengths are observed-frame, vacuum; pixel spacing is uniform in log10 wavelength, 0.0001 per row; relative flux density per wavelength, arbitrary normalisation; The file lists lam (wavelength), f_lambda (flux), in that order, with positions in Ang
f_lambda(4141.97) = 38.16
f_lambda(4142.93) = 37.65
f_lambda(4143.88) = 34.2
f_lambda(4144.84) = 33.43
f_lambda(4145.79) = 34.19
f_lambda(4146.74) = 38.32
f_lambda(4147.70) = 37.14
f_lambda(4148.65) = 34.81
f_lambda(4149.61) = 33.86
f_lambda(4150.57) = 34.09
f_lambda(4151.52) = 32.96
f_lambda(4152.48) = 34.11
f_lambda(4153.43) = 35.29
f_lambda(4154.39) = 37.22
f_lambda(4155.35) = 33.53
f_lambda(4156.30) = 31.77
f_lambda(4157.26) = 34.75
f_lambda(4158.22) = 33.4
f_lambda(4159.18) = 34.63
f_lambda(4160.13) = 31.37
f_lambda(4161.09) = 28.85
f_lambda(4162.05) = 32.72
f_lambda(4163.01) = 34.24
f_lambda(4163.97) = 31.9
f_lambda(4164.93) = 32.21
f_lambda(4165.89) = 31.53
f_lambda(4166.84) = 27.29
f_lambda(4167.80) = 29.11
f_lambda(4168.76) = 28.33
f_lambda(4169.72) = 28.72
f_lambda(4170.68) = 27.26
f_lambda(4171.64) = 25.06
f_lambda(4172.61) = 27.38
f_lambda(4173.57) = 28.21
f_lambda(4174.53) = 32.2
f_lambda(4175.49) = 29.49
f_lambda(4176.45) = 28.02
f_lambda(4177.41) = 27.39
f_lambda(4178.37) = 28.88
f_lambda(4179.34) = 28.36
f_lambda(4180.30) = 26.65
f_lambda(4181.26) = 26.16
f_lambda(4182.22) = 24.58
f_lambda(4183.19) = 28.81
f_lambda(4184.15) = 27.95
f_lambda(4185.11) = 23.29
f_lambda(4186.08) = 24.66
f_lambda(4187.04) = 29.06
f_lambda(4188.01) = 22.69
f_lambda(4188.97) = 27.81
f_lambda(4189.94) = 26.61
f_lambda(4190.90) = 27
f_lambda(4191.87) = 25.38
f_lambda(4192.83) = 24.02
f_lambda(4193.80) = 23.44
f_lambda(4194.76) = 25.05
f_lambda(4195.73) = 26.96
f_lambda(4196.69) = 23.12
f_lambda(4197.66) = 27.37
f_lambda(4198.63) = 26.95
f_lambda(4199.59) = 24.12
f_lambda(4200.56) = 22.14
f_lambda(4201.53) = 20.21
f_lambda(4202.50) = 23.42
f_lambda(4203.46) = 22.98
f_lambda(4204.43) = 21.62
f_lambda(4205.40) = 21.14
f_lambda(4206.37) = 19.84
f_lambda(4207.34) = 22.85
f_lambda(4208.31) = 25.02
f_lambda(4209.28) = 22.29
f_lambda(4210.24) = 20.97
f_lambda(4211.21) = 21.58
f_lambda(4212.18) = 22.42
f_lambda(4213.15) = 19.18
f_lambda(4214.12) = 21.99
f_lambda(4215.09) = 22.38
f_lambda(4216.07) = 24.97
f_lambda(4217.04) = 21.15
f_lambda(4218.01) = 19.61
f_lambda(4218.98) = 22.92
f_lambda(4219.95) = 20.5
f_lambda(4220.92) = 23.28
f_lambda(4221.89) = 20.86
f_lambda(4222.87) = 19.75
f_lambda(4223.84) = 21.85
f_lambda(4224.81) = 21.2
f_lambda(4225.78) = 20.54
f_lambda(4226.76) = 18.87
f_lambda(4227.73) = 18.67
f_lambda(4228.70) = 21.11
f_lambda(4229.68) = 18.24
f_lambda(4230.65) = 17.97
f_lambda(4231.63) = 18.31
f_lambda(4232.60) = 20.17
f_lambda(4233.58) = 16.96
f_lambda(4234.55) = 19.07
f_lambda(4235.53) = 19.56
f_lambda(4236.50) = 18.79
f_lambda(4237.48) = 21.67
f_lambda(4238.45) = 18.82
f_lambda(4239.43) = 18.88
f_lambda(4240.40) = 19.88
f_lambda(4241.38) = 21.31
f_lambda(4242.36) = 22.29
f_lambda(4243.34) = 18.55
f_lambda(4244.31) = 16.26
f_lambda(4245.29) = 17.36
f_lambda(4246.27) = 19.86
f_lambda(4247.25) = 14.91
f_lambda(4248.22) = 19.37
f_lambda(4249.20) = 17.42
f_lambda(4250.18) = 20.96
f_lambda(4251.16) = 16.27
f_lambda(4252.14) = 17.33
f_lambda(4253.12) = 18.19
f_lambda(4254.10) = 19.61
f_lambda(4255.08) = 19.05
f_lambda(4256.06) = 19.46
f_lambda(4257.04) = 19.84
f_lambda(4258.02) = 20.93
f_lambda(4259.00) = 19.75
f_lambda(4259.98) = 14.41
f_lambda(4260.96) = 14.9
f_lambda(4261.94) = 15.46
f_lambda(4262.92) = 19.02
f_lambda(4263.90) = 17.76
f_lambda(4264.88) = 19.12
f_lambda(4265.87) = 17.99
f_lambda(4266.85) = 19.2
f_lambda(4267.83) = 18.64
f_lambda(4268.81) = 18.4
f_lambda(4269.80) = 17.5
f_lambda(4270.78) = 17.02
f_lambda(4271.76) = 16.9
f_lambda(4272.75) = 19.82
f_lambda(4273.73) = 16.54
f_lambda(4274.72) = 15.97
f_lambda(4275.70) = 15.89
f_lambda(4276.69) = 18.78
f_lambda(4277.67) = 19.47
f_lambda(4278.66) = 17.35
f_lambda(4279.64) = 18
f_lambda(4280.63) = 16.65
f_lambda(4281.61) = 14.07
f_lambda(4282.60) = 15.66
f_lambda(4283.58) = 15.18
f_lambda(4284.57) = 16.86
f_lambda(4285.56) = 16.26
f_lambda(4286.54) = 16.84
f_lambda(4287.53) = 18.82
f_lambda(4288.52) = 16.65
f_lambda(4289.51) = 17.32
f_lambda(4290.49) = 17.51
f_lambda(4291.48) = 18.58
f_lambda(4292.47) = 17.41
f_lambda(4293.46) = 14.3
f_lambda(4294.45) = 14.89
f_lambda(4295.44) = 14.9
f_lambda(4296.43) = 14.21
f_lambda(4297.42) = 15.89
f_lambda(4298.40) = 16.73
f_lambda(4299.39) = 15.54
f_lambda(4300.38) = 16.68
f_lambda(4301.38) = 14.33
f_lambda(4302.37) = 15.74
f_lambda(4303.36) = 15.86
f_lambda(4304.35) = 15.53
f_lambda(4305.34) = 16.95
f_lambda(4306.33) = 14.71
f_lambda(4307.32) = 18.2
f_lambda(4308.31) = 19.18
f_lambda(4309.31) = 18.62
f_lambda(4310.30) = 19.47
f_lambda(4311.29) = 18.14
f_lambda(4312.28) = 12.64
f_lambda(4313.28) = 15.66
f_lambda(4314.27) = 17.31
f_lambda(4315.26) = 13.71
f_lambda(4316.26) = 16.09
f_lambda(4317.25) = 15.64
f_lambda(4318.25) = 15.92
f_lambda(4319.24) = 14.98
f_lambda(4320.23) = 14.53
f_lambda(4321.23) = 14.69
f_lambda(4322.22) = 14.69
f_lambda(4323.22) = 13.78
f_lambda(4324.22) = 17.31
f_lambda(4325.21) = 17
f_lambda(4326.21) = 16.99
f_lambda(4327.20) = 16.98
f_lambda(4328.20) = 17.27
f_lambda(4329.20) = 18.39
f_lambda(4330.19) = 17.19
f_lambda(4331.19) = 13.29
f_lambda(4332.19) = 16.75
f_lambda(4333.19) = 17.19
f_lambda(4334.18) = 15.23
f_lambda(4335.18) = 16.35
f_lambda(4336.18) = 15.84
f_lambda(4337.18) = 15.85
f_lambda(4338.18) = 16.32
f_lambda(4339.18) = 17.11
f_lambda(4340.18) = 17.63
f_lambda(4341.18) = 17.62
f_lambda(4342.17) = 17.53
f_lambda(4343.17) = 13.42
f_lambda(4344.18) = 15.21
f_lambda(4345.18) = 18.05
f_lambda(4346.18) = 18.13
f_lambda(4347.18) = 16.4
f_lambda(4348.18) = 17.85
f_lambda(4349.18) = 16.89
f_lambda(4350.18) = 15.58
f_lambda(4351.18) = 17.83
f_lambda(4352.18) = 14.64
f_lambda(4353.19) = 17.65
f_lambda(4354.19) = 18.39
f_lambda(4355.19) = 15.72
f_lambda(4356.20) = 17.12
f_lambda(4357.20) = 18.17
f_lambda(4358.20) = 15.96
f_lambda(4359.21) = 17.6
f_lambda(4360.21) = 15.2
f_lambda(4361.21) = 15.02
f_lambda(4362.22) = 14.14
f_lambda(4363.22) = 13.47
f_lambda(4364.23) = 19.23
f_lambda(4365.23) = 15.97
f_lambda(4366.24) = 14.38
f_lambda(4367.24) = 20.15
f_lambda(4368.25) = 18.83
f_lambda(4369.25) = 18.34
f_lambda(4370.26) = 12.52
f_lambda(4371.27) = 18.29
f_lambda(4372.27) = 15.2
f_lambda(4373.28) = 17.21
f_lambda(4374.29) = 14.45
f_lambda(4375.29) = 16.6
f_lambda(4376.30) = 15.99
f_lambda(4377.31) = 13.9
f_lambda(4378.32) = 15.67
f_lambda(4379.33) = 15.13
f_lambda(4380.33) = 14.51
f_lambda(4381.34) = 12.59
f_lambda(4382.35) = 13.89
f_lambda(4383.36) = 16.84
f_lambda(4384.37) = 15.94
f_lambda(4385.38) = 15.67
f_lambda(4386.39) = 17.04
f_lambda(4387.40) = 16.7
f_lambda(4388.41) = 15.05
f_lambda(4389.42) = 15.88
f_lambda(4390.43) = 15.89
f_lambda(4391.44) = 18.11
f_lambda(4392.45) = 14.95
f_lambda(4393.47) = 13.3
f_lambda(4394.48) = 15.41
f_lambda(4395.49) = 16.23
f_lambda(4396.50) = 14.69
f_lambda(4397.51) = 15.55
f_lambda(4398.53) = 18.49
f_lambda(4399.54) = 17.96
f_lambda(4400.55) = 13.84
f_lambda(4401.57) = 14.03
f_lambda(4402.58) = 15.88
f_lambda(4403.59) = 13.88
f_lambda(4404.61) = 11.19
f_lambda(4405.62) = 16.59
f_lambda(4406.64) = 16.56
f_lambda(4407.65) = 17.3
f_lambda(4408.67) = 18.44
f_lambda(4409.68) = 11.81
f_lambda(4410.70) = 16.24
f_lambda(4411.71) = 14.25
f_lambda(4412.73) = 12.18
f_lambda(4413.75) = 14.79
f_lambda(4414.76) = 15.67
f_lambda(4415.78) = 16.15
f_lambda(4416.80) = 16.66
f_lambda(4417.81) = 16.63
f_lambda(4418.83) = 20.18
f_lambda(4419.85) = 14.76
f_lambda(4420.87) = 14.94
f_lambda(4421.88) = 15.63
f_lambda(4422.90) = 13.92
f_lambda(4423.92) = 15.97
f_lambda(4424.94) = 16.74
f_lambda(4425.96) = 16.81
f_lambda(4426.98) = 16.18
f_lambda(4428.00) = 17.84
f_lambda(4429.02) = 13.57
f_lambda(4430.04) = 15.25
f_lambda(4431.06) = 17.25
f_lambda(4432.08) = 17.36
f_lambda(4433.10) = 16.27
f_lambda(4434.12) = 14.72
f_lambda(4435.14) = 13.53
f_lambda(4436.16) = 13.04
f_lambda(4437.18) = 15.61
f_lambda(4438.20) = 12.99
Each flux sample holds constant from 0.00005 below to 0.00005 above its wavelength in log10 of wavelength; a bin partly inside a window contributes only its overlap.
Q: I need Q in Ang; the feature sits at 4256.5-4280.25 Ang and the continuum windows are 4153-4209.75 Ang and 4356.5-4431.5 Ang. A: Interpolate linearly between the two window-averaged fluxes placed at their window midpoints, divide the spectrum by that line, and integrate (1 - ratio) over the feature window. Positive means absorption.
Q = 5.1 Ang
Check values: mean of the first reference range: 27.5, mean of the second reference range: 15.8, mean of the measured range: 17.9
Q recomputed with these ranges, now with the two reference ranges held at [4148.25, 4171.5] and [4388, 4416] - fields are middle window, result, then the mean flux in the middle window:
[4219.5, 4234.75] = 4.2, 19.8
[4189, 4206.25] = 3.1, 24.2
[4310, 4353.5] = 8.4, 16.3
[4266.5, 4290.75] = 6.8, 17.2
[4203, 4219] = 3.7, 21.9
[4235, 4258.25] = 6.3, 19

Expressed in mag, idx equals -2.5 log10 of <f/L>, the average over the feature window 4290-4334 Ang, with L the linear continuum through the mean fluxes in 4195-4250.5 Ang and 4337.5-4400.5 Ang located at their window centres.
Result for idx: 0.12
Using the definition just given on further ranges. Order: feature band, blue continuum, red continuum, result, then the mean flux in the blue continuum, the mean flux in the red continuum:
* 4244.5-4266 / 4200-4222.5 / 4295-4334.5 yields 0.076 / 21.9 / 16.1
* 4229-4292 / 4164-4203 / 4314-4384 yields 0.204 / 26.7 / 16.2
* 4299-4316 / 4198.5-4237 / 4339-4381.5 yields 0.109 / 21.1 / 16.3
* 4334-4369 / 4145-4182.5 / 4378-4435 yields 0.153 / 31.2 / 15.6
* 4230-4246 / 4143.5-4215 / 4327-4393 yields 0.255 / 28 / 16.3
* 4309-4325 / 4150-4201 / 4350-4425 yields 0.262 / 28.8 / 15.8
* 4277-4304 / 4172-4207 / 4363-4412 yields 0.248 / 25.6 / 15.7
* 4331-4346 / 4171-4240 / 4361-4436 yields 0.108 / 23.2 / 15.7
